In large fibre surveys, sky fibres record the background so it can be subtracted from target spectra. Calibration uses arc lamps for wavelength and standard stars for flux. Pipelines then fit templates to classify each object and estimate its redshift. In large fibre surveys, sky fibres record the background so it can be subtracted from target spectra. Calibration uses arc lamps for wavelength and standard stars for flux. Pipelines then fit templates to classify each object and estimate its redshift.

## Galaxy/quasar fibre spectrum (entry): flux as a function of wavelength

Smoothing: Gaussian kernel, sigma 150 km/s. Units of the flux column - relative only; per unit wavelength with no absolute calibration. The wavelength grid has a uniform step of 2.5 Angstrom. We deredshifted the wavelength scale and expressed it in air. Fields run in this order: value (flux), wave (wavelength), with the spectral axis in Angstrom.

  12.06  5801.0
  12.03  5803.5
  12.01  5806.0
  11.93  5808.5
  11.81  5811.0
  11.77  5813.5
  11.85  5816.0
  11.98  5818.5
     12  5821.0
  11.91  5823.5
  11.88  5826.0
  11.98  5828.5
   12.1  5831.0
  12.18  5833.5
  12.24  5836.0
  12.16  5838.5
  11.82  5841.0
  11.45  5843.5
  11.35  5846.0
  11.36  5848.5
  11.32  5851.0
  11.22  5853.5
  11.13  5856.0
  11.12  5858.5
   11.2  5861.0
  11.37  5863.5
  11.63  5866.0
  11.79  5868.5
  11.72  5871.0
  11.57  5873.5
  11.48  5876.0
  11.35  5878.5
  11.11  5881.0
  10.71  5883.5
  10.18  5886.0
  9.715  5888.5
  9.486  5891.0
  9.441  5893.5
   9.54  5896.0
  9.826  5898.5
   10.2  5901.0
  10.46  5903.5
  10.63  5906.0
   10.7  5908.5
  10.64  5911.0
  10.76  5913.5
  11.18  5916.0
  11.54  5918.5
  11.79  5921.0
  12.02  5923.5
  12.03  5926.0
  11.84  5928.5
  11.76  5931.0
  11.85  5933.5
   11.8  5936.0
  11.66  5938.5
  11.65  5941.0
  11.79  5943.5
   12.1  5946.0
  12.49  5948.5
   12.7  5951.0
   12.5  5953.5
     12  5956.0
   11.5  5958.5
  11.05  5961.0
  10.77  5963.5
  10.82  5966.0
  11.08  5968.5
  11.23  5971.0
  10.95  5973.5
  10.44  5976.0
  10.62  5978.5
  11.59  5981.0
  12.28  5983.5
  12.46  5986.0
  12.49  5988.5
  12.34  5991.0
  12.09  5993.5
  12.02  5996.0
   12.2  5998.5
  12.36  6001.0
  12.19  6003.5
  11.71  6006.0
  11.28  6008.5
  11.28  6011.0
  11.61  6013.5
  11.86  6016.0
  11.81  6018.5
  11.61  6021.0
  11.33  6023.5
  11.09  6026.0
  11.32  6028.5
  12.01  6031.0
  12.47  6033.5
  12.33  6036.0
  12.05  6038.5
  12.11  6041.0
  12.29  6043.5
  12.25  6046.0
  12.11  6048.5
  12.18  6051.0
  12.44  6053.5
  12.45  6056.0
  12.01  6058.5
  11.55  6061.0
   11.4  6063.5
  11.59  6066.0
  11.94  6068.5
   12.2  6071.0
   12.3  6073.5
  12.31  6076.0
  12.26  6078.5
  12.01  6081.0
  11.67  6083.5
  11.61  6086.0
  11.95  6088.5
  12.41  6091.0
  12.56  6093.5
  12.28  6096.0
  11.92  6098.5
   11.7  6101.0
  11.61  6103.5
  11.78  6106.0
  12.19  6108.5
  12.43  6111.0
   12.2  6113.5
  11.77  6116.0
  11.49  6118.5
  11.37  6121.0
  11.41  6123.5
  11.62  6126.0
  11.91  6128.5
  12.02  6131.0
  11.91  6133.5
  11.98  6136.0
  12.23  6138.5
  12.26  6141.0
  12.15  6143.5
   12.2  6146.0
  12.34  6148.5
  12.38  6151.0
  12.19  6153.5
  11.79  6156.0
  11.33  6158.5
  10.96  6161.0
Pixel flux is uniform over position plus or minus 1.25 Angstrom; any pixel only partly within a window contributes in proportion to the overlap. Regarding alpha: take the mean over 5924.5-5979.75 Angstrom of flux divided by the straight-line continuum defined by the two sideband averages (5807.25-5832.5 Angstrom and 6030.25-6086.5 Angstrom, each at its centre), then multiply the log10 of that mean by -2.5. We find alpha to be 0.040 mag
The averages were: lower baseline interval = 11.9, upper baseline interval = 12.1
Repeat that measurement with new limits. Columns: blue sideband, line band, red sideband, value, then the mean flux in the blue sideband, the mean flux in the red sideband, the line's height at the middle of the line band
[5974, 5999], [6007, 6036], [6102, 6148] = 0.02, 11.8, 11.9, 11.8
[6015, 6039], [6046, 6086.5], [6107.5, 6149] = -0.02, 11.8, 12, 11.8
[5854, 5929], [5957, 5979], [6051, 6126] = 0.04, 10.9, 12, 11.3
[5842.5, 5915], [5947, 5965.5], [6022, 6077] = -0.04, 10.8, 12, 11.4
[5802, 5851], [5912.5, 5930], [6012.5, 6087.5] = 0.03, 11.9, 11.9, 11.9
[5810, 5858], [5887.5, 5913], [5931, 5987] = 0.16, 11.8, 11.6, 11.7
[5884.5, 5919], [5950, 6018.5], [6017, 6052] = -0.04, 10.3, 11.9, 11.3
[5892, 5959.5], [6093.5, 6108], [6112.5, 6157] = -0.01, 11.3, 12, 11.9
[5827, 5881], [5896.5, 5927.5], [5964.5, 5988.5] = 0.05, 11.6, 11.3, 11.5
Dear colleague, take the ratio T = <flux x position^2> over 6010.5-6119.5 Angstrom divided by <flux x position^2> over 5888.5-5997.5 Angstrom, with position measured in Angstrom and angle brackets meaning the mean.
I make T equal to 1.1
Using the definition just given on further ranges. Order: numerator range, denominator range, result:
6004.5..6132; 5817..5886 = 1.11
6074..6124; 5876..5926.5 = 1.20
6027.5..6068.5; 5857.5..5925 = 1.17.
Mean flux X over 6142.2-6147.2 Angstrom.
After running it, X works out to 12.2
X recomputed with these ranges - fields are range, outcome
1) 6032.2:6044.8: 12.2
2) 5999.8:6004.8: 12.3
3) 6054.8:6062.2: 12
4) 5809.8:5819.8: 11.9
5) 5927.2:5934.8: 11.8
